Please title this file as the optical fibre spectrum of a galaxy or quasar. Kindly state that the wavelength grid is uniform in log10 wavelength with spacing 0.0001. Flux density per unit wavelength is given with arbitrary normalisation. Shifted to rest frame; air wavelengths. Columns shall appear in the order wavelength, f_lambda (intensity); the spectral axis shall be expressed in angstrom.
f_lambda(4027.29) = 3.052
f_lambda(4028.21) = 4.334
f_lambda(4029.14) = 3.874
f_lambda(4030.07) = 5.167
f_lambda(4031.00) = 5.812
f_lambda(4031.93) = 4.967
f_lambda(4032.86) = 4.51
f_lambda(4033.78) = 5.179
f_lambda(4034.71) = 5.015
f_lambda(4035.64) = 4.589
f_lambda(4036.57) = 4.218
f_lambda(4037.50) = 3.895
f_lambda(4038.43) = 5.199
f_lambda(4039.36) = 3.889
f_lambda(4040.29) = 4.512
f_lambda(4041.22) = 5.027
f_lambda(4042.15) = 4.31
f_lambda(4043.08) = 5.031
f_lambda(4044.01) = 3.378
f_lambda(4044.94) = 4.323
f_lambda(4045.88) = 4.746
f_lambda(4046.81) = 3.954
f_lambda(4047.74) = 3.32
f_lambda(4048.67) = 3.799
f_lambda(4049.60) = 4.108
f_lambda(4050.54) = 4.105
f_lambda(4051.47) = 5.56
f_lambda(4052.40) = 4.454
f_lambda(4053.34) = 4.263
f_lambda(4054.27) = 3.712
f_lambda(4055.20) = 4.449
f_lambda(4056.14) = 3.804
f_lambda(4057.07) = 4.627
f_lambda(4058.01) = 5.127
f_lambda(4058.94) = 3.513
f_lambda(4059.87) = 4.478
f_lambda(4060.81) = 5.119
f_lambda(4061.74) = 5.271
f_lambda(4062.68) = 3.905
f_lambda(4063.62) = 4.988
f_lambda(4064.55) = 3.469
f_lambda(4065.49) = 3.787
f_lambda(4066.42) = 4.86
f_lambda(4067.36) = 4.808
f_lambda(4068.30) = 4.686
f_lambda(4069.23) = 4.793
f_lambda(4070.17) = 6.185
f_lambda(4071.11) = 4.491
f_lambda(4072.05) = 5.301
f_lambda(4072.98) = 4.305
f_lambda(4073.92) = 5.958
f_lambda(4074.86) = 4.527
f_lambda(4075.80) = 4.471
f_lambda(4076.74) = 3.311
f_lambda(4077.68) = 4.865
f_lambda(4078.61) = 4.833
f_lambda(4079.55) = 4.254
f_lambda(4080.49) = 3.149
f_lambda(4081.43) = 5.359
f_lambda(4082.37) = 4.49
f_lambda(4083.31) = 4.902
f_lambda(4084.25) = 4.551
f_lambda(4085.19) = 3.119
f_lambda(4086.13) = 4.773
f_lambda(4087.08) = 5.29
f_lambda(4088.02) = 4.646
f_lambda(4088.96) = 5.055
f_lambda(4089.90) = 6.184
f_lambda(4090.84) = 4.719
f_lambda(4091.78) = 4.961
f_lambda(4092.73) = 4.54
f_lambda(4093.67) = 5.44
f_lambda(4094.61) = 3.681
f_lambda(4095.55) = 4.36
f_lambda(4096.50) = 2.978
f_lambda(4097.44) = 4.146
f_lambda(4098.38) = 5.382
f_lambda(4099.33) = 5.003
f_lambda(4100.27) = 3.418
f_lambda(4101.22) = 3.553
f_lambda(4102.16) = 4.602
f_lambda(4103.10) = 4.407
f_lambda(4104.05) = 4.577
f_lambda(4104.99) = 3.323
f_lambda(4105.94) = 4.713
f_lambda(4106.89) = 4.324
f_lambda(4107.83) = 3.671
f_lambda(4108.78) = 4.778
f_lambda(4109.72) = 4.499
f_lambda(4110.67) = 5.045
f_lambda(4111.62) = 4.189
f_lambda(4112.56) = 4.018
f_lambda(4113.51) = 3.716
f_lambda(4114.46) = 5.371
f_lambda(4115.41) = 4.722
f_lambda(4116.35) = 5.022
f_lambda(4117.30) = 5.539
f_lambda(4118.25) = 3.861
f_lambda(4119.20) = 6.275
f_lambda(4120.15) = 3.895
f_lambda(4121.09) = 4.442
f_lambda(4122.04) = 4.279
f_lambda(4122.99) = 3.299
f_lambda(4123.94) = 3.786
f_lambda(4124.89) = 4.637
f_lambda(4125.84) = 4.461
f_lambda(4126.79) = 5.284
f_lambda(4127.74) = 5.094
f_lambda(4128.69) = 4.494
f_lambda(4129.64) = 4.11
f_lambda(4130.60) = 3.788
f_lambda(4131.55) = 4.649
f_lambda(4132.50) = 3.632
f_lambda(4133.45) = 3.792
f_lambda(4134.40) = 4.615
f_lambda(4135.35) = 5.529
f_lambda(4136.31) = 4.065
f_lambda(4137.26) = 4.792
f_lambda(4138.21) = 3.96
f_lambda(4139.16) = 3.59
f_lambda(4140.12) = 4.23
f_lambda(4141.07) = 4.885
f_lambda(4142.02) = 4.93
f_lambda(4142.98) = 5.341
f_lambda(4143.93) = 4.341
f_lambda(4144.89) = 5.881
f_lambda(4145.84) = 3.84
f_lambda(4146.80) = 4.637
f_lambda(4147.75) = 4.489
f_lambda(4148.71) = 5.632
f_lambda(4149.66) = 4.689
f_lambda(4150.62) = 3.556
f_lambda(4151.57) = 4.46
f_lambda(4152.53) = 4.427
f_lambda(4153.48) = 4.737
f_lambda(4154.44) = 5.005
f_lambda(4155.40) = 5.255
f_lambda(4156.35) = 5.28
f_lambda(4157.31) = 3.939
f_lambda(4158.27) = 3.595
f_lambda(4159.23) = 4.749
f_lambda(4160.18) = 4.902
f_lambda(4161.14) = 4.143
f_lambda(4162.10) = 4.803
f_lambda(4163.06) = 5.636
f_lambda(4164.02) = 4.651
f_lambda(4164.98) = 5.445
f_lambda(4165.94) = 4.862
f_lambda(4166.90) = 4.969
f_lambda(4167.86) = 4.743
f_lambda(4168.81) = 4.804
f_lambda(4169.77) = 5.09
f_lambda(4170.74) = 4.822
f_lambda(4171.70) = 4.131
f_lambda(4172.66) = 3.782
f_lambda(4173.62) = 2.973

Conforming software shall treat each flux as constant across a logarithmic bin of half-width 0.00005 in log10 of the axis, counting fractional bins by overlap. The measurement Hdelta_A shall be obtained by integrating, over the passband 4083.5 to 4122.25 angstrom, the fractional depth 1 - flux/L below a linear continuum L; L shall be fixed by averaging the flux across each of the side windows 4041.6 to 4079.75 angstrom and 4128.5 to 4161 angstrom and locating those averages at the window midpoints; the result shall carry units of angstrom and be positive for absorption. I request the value -0.2 angstrom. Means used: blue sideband 4.47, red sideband 4.52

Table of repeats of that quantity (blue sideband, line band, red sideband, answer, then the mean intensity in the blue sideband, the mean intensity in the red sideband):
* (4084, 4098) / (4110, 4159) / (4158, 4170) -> 1.9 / 4.57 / 4.82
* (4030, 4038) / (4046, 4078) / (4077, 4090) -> 1.4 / 4.8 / 4.61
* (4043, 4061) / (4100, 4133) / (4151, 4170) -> 1.2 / 4.26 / 4.77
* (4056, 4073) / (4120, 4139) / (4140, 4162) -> 1.3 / 4.63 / 4.66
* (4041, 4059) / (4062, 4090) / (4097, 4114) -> -2.2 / 4.29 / 4.3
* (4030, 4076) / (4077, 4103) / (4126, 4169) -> 0.4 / 4.55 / 4.63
